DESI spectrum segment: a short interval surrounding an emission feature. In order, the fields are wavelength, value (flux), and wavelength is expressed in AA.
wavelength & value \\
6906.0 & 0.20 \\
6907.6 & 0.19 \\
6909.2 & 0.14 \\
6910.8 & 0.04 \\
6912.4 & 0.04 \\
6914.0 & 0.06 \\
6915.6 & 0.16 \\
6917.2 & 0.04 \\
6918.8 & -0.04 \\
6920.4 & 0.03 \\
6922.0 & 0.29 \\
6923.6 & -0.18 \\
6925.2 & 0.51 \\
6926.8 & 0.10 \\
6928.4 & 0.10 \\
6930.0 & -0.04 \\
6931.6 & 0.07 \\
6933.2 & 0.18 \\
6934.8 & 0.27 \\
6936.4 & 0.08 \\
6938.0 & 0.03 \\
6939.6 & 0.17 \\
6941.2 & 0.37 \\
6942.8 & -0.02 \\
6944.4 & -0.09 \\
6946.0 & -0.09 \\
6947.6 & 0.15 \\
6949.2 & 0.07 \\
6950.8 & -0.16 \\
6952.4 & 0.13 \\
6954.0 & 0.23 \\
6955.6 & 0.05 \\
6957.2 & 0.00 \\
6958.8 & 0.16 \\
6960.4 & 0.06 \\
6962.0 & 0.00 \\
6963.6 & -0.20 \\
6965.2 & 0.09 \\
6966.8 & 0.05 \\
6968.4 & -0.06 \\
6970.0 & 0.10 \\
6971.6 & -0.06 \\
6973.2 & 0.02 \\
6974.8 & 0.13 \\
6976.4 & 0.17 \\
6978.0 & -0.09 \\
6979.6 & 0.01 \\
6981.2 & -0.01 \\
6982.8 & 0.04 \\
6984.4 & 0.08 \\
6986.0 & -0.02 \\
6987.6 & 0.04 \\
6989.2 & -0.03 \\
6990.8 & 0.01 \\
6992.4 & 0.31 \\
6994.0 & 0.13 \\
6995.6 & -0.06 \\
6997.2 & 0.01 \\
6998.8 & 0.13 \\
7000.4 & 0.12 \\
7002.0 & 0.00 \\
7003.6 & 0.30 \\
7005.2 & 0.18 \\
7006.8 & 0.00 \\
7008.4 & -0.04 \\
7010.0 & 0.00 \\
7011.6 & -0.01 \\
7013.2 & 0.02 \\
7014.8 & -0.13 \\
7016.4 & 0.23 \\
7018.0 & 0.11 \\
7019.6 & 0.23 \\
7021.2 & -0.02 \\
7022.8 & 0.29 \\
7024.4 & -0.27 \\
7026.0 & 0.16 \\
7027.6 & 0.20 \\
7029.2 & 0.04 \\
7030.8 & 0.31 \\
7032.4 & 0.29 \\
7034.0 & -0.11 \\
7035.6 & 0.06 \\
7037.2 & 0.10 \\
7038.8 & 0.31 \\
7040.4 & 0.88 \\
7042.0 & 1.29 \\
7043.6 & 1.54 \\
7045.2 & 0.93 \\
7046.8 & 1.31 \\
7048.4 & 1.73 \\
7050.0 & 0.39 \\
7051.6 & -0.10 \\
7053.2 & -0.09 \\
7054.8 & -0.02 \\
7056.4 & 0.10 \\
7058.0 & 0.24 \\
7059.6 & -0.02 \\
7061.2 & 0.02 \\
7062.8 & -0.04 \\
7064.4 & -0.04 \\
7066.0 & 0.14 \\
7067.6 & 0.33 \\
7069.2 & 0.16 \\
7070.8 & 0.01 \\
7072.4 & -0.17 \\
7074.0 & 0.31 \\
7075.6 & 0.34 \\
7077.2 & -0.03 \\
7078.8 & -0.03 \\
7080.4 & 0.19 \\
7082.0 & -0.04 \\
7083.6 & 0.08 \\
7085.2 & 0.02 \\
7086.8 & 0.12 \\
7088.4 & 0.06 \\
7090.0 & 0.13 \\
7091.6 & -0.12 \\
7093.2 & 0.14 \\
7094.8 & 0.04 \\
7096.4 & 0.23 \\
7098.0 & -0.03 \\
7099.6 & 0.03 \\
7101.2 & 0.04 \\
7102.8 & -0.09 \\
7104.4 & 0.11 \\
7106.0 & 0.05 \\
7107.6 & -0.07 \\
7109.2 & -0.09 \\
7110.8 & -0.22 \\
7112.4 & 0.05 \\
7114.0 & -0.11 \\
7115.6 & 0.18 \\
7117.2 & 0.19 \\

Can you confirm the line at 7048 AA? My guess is [O II]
